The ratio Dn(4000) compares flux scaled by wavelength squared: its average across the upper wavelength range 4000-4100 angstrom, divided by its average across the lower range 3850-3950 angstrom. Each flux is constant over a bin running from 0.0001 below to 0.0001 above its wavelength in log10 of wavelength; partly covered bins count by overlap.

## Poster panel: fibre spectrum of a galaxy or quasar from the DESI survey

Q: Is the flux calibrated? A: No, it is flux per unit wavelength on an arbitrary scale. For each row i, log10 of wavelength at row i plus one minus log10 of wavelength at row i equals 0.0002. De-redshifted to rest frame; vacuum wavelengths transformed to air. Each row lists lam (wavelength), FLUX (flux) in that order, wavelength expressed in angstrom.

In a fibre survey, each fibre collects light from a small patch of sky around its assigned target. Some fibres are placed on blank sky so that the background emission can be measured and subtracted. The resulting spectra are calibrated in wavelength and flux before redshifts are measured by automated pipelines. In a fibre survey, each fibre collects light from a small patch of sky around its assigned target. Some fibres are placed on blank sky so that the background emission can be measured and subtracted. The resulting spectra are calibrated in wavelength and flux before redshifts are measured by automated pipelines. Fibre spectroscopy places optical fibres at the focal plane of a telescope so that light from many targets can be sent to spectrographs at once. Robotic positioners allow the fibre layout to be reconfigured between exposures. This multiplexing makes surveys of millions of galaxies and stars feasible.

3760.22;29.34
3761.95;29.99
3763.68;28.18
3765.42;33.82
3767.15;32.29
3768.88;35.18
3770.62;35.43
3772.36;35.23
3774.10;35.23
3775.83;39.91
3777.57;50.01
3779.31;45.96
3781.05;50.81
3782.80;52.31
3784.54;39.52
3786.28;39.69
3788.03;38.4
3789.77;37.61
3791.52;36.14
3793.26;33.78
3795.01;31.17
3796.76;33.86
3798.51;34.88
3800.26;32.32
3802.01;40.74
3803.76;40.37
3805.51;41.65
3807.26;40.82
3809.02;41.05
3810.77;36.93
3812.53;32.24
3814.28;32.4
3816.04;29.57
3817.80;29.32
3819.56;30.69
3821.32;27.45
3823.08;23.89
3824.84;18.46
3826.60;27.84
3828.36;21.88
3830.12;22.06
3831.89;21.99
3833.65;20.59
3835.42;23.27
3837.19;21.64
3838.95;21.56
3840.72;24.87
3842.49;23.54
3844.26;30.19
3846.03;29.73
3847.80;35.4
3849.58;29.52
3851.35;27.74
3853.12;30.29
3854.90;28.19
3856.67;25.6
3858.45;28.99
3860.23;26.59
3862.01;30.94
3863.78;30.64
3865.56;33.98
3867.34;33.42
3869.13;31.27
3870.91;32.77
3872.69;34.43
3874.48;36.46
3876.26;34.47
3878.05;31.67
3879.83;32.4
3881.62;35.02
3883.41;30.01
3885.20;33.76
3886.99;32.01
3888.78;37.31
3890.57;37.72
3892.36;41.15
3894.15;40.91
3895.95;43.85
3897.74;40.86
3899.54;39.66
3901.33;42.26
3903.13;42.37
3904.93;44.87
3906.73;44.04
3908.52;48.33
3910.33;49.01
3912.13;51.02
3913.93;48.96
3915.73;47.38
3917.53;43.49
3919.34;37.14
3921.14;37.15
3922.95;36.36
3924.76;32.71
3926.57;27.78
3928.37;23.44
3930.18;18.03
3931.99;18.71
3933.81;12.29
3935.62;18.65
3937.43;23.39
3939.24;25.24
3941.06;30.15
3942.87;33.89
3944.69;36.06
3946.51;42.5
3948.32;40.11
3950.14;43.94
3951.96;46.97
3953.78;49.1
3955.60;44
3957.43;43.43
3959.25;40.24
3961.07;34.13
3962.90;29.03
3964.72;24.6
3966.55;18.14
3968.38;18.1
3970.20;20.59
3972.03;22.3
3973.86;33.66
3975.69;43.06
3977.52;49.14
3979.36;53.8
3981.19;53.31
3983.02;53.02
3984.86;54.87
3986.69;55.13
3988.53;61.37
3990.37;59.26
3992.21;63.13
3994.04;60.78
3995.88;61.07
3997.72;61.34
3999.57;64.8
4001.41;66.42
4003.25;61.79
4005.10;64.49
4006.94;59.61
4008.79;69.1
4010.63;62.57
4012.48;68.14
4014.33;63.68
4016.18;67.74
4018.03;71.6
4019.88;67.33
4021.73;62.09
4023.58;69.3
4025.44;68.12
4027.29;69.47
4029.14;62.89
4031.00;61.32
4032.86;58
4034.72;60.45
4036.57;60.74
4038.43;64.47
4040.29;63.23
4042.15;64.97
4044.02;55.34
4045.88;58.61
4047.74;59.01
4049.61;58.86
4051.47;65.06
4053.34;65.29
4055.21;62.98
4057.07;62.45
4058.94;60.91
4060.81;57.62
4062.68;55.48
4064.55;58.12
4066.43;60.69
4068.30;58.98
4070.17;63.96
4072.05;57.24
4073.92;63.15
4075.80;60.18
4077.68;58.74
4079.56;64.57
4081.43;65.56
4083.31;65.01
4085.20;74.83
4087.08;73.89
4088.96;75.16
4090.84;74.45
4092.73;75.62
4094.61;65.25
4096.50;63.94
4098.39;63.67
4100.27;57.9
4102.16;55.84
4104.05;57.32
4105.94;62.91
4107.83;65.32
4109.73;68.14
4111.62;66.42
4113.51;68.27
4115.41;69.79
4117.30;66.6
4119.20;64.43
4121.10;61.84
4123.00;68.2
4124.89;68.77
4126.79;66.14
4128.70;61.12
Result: 2.0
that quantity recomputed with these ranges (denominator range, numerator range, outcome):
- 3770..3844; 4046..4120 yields 2.22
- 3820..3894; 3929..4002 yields 1.46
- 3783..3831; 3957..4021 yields 1.70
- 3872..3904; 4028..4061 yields 1.79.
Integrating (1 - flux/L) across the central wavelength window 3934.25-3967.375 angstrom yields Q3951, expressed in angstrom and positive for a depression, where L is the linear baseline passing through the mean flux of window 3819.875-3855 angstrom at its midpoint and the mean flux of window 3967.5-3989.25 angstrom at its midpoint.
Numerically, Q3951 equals 4.4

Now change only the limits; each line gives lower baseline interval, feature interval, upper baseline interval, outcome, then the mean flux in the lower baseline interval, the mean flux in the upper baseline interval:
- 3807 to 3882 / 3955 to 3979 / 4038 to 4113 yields 7.40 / 29.2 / 63.3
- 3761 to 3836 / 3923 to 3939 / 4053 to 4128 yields 8.36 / 34.1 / 64.4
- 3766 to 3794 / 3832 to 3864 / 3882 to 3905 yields 9.93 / 39.8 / 38.7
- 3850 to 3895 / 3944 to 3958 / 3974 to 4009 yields 1.70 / 32.7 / 57.9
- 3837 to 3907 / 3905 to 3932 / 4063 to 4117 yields 0.91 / 33.4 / 64.7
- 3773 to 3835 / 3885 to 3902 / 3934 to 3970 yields -2.77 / 34.5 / 33.1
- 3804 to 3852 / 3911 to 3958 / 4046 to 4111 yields 8.91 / 28.5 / 63.4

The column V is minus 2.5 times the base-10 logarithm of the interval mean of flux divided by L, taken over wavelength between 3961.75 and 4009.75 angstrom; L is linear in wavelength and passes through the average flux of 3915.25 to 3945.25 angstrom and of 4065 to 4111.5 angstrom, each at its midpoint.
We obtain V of -0.16 mag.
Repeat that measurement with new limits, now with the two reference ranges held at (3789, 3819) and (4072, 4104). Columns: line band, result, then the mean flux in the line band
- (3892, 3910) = 0.07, 43.1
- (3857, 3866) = 0.36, 29.8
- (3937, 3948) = 0.47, 32.7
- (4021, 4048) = -0.05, 62.6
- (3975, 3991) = 0.02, 53.7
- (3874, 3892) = 0.27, 34.2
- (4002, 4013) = -0.13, 64.2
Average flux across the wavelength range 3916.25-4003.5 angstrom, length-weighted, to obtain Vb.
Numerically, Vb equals 40.1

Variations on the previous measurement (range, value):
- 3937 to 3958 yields 38.5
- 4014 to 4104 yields 63.6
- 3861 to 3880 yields 32.9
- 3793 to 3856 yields 29.7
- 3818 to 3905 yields 31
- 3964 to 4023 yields 53.9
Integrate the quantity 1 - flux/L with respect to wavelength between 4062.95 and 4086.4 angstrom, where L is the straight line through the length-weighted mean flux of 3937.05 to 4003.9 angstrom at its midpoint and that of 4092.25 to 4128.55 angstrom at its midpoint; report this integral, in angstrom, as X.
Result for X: -1.2 angstrom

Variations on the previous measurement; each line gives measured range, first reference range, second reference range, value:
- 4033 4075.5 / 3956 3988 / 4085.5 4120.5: -3.7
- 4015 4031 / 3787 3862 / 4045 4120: -3.1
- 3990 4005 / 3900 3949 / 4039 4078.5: -4.1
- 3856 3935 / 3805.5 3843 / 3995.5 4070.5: 7.9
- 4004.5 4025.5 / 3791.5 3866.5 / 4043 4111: -4.3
